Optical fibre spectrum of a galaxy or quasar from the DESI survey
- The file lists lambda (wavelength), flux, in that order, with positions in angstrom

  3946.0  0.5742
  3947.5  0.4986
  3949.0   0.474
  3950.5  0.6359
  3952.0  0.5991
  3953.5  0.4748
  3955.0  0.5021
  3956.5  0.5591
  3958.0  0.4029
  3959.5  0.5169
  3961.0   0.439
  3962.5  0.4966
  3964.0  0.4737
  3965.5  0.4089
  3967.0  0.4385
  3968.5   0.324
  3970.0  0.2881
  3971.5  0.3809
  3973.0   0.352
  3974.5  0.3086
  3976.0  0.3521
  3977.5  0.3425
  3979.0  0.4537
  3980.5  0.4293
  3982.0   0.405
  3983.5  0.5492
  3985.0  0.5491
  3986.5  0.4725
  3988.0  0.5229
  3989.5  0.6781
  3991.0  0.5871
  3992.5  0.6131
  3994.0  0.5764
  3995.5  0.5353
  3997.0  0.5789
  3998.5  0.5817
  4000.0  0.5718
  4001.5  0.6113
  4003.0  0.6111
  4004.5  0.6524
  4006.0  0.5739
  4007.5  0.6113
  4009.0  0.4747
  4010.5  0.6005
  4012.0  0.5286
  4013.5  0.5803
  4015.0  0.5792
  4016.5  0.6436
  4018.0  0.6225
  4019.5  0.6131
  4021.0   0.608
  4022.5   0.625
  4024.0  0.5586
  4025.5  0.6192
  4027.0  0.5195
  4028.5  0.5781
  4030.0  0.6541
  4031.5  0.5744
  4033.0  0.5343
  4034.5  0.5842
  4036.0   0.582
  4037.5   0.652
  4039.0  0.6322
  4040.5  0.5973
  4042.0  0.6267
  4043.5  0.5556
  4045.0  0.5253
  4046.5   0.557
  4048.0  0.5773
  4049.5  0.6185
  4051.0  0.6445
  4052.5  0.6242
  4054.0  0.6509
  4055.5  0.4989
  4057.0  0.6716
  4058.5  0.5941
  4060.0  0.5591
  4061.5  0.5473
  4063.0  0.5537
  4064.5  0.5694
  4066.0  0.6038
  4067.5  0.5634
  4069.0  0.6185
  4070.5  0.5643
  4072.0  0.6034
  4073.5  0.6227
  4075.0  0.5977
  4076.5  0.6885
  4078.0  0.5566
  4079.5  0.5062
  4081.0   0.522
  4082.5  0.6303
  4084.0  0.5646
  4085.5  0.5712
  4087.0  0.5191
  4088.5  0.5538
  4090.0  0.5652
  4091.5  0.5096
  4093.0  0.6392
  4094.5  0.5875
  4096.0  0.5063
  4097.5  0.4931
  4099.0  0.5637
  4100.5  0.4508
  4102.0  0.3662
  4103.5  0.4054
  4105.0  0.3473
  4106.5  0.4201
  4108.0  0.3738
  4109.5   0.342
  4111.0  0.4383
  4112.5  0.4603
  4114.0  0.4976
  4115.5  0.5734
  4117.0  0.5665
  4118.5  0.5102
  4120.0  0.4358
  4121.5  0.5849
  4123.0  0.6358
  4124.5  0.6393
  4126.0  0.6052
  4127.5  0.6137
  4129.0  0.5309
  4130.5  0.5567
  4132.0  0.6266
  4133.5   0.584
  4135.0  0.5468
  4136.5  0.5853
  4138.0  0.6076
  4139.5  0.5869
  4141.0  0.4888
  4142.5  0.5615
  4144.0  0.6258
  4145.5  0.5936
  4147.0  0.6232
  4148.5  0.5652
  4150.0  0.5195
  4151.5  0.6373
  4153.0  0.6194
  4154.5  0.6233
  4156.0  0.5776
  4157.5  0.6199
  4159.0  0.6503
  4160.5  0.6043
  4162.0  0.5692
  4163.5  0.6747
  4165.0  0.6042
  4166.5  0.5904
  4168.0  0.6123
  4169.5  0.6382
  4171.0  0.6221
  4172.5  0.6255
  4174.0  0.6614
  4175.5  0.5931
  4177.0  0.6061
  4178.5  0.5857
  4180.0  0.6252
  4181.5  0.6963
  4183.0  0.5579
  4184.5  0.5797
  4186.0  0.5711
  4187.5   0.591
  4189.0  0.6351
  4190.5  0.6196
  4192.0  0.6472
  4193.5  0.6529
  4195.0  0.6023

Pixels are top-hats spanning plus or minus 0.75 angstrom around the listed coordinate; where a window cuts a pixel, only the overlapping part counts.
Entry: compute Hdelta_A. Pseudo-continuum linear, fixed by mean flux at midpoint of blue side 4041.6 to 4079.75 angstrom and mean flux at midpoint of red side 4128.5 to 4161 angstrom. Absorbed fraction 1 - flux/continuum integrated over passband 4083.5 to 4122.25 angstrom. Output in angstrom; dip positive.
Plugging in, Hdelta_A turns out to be 6.3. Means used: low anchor 0.589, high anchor 0.588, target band 0.494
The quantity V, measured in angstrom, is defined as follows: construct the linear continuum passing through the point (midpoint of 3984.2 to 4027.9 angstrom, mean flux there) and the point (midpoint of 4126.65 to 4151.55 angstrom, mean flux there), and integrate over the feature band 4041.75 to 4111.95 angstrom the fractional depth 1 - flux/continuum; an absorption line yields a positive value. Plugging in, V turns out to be 4.23 angstrom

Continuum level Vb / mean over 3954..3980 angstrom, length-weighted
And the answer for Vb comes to 0.415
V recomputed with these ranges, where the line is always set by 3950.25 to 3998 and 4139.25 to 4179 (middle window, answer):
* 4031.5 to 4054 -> -3.1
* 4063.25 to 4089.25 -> -1.6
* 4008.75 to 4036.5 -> -4.2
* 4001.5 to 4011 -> -1.7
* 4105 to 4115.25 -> 2.6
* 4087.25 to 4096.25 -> -0.1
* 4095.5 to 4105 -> 1.8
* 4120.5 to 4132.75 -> -0.3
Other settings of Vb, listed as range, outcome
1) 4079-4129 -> 0.515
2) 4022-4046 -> 0.588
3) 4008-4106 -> 0.57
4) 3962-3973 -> 0.396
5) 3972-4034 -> 0.547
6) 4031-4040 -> 0.594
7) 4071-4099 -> 0.569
